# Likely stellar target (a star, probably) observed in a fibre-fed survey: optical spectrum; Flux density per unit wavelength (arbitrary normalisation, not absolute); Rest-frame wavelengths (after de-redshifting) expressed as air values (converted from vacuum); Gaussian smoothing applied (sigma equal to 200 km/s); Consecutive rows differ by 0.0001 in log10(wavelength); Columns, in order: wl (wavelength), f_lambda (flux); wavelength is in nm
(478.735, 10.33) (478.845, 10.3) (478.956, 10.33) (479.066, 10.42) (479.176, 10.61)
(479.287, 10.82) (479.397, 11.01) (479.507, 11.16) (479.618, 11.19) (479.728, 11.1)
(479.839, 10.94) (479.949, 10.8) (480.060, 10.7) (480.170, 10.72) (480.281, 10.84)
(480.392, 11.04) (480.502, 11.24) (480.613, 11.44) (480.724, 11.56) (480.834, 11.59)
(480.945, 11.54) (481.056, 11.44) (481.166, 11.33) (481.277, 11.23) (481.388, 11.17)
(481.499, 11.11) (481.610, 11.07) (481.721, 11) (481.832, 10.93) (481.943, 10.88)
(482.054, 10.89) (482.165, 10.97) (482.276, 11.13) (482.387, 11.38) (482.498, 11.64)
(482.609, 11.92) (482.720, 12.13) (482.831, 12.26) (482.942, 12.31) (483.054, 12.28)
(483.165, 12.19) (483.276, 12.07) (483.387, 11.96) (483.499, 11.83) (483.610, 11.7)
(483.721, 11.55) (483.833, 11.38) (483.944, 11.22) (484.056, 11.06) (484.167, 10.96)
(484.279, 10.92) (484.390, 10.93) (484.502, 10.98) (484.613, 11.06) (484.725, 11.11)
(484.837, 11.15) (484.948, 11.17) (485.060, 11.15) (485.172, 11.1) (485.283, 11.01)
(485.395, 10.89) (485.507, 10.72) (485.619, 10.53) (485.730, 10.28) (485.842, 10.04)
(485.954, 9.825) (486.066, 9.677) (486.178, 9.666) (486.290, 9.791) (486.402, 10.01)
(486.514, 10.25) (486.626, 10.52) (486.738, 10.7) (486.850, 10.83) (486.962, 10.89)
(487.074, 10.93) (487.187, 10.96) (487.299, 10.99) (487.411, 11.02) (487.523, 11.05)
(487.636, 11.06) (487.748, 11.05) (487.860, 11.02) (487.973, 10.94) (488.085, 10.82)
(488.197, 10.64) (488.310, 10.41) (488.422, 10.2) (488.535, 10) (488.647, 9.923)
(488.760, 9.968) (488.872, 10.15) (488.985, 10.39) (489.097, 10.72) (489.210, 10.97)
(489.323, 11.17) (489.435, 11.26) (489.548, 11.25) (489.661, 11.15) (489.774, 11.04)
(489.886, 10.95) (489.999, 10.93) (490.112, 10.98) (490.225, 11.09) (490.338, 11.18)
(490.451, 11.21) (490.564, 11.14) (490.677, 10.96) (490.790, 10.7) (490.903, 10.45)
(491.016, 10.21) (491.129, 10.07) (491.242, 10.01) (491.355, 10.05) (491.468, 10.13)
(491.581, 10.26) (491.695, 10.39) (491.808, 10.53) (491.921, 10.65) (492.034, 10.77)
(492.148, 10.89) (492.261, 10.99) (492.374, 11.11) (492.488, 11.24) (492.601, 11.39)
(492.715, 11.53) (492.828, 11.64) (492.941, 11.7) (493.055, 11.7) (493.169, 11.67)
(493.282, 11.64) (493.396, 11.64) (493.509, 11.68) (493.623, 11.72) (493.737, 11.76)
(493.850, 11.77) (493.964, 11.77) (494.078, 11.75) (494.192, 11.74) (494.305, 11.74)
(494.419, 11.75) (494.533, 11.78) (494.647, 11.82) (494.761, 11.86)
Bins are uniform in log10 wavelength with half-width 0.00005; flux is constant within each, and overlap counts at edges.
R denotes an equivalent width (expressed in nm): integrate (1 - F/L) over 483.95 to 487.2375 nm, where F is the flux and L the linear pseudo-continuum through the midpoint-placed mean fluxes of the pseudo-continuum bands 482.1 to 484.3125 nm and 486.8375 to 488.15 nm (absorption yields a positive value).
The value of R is 0.18 nm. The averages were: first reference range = 11.6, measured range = 10.7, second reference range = 11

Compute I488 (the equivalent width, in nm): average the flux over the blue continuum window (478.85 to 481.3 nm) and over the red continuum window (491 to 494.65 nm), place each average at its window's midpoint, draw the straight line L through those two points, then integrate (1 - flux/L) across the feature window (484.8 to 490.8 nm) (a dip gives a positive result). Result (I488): 0.23 nm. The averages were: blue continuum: 11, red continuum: 11.2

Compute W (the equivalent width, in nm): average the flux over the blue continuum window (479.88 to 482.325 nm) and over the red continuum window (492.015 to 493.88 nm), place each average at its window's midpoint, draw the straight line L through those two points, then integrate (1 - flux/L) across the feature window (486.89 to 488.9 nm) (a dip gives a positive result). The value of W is 0.114 nm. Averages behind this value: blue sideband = 11.1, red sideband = 11.5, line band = 10.7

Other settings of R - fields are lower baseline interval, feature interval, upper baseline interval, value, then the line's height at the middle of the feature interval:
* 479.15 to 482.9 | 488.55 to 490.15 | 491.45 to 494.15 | 0.072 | 11.3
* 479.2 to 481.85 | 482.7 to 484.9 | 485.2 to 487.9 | -0.145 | 10.8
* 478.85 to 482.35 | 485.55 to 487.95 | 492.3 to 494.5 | 0.166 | 11.3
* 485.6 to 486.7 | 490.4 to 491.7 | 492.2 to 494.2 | 0.075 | 11.1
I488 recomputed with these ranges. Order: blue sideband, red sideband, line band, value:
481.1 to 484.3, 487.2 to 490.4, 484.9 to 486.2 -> 0.07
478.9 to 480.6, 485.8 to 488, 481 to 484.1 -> -0.22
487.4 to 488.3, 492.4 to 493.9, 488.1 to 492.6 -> 0.22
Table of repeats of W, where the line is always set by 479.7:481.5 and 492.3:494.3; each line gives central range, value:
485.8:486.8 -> 0.12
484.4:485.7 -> 0.04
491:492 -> 0.11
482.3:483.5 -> -0.08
